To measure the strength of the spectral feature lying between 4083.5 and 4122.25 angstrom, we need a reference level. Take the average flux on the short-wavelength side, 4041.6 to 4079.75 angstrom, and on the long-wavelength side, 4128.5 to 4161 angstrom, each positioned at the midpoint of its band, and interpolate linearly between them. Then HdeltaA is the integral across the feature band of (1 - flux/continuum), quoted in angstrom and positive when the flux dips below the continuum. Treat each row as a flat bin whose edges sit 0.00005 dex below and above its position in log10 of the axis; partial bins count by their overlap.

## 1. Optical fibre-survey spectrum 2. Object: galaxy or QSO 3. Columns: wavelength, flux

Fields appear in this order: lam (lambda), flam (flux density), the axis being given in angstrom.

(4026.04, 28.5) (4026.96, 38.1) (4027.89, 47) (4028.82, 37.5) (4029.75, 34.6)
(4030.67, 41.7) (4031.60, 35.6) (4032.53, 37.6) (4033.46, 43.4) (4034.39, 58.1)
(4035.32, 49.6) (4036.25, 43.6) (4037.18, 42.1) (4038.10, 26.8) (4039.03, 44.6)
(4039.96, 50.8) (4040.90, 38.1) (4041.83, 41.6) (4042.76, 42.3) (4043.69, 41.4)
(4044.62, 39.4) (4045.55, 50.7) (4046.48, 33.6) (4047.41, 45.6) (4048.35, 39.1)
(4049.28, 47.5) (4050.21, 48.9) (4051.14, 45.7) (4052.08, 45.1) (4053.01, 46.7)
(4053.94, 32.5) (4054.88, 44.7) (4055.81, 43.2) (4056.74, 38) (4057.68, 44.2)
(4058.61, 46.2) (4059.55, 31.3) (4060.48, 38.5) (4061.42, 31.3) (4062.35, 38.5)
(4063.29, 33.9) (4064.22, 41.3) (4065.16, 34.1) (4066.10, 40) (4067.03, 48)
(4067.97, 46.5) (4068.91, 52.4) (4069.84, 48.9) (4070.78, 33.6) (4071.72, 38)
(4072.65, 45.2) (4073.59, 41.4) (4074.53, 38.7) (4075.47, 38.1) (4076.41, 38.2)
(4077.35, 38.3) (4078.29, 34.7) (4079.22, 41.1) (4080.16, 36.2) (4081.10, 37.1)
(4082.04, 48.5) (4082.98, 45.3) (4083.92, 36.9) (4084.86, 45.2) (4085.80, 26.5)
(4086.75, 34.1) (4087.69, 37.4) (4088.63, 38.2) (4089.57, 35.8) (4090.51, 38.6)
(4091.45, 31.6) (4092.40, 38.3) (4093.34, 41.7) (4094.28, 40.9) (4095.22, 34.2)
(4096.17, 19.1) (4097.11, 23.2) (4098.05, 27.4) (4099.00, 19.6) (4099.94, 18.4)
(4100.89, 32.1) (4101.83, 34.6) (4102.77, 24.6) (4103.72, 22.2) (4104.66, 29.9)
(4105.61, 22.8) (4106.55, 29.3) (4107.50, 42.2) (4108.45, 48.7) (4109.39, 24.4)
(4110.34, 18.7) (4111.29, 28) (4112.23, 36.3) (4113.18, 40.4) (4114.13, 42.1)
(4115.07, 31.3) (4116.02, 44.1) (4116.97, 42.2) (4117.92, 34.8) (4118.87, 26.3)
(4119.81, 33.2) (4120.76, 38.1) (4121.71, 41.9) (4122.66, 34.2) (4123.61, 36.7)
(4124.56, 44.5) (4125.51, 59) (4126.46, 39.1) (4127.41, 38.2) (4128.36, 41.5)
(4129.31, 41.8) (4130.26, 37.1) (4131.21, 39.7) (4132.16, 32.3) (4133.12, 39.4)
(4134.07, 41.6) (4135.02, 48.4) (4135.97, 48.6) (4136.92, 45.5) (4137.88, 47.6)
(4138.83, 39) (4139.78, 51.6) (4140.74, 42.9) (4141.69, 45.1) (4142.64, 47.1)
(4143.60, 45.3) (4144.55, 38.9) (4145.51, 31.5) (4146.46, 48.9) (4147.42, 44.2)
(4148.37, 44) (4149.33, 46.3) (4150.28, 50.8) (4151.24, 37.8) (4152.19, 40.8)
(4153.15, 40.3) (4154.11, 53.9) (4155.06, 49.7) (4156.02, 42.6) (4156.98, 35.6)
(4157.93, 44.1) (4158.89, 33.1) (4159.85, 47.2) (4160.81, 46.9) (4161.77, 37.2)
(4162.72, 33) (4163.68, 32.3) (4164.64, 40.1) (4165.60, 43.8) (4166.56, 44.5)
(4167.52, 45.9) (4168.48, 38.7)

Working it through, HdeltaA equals 8.4 angstrom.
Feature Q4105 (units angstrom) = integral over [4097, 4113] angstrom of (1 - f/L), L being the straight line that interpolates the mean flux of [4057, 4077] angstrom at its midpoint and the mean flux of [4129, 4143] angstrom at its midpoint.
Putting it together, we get 5.0 angstrom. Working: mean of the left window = 40.3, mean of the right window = 43.2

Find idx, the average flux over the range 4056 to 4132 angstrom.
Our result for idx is 36.7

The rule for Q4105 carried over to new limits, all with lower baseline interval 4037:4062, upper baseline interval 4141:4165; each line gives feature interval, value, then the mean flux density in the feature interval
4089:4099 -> 2.2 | 32.5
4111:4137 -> 1.6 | 39.5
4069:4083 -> 0.4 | 40.4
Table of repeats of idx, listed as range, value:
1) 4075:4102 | 34.9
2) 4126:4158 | 43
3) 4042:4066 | 40.9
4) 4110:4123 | 35.3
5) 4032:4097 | 40.3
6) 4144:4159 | 42.9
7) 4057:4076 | 40.5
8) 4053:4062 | 39.3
